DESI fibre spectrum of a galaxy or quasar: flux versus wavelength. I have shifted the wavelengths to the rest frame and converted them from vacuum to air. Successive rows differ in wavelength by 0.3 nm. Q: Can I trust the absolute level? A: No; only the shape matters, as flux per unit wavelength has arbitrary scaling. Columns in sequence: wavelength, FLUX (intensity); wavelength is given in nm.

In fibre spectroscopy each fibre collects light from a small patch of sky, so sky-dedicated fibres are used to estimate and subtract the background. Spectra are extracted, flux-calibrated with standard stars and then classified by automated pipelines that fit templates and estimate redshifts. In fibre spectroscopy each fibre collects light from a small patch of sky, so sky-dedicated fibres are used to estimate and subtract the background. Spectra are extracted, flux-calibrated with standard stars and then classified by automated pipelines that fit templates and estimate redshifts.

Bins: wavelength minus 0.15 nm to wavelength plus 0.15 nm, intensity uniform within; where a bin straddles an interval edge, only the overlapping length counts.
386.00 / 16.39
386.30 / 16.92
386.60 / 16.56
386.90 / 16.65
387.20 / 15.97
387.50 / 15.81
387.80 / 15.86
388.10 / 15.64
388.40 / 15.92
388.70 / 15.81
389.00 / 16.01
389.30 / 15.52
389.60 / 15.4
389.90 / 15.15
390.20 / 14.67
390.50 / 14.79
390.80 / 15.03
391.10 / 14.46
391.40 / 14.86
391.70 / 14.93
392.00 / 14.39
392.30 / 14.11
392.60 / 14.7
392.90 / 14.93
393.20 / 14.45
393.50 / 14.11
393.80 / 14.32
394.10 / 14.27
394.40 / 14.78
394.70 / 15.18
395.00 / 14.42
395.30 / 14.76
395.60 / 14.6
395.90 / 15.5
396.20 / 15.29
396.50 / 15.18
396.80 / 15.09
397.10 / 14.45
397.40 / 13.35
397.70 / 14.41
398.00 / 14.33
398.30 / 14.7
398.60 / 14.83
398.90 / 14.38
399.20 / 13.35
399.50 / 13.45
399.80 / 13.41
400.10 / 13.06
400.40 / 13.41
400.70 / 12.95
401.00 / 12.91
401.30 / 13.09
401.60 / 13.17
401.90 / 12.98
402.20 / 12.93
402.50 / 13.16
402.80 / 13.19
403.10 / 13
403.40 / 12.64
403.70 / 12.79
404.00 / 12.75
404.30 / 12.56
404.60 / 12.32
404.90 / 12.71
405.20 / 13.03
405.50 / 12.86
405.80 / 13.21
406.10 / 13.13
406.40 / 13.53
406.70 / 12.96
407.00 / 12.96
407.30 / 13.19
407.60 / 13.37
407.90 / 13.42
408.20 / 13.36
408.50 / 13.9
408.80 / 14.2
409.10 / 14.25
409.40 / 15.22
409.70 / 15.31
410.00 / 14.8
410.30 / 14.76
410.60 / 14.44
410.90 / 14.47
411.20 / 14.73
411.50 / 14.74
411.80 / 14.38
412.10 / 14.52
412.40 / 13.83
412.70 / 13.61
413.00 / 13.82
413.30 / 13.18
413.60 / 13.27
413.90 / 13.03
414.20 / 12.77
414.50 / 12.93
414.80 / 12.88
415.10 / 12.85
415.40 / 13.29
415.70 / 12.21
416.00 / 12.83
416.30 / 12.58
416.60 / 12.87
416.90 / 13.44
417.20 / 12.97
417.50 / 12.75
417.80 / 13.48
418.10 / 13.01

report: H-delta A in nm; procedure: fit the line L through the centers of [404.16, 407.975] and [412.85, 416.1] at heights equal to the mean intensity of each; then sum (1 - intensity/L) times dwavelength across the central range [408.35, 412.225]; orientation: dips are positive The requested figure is -0.472 nm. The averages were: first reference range 13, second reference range 13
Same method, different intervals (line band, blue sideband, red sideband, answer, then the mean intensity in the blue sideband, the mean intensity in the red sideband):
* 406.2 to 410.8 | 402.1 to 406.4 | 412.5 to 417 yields -0.361 nm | 12.9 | 13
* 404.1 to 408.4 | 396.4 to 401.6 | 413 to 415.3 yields 0.135 nm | 13.9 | 13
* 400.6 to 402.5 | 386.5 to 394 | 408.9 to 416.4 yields 0.192 nm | 15.2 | 13.8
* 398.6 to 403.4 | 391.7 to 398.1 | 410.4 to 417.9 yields 0.331 nm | 14.6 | 13.4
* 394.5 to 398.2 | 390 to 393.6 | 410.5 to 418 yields -0.083 nm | 14.6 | 13.4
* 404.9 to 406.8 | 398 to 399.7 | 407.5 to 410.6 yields 0.153 nm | 14.1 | 14.3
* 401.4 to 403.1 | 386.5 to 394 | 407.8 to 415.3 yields 0.165 nm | 15.2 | 13.9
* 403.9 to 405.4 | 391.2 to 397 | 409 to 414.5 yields 0.177 nm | 14.7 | 14.1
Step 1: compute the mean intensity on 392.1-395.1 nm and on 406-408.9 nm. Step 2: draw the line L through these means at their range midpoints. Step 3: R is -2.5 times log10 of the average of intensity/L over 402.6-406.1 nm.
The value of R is 0.07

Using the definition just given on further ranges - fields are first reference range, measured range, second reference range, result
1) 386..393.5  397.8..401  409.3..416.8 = 0.07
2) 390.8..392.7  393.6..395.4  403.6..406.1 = -0.03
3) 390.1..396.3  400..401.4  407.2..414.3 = 0.10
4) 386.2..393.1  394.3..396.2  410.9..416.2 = 0.00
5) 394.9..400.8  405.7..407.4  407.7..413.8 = 0.08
